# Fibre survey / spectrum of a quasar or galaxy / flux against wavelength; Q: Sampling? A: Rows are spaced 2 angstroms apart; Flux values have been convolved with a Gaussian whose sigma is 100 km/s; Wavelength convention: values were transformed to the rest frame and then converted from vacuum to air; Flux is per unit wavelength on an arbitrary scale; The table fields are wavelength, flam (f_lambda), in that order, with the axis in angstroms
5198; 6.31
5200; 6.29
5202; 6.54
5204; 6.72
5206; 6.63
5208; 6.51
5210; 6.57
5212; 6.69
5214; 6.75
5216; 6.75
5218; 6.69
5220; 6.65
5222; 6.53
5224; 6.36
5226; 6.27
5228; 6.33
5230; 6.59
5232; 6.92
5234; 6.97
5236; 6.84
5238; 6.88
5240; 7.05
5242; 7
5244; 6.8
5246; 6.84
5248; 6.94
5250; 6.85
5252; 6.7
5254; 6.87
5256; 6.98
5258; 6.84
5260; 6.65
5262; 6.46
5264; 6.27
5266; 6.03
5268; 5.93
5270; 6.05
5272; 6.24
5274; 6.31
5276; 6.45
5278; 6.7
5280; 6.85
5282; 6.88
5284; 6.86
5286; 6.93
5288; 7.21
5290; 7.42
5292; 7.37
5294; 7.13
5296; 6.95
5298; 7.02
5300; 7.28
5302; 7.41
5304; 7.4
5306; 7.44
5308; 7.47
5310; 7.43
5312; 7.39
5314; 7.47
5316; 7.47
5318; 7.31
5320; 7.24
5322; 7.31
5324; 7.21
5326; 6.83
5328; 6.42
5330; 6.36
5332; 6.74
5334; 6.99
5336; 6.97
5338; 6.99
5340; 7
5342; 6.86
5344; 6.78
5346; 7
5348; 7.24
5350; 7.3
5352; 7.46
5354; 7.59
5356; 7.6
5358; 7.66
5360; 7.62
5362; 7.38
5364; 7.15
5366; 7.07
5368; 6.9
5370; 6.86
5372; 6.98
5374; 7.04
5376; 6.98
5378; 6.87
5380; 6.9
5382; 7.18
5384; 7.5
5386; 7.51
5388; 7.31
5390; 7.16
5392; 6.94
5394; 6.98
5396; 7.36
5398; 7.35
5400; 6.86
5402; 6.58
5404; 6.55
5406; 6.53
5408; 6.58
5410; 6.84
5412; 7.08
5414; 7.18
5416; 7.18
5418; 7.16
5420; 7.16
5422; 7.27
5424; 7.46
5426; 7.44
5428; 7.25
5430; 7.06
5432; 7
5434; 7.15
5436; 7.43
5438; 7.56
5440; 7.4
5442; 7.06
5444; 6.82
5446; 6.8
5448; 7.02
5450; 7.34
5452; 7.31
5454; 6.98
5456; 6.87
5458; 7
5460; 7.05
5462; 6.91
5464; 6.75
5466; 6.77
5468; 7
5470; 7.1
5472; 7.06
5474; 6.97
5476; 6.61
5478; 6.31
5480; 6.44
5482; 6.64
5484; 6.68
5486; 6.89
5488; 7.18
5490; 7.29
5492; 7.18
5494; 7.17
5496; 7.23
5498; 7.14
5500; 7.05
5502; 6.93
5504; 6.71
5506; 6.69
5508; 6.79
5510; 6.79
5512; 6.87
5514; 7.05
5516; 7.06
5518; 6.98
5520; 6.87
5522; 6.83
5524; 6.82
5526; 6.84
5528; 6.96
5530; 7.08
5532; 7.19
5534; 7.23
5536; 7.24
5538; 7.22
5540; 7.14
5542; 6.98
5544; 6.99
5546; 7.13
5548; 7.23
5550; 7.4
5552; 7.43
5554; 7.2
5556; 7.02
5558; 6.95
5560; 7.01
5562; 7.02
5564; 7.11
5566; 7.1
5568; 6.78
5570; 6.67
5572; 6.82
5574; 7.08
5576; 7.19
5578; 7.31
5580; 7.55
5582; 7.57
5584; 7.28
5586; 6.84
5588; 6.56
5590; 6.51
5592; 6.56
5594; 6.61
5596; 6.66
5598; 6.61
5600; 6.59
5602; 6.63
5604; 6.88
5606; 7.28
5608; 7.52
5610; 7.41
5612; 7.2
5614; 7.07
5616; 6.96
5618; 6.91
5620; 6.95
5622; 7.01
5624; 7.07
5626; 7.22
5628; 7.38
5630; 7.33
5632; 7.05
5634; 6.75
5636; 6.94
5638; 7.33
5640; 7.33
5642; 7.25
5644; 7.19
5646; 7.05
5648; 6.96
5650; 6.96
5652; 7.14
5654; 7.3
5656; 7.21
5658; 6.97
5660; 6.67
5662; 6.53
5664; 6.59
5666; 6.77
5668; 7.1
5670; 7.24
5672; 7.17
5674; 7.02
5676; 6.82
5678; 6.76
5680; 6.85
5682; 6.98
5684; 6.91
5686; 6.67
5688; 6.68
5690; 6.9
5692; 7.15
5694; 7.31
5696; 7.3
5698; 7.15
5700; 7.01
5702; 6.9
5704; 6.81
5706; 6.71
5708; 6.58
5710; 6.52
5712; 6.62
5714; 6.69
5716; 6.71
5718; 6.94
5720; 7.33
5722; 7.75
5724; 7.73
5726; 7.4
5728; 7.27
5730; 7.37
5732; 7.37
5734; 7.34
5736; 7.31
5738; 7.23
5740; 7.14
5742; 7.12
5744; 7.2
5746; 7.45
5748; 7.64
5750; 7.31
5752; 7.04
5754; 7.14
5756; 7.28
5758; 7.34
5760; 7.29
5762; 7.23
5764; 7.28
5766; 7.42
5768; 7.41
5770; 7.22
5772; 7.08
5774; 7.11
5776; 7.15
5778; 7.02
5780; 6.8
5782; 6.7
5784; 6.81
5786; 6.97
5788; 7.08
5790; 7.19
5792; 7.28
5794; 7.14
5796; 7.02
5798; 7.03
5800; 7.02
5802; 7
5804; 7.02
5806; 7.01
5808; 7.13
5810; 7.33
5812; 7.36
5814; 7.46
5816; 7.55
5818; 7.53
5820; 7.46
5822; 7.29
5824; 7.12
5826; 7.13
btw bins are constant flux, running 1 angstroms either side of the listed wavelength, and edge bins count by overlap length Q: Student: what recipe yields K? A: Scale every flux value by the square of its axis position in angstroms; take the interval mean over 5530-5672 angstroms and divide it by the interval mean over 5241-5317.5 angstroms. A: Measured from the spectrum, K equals 1.15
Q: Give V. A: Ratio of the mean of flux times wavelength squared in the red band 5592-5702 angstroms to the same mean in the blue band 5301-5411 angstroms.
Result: 1.1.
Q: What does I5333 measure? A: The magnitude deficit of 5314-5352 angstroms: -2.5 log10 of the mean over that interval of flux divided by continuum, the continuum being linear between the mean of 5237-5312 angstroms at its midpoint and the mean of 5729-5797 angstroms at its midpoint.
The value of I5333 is -0.02 mag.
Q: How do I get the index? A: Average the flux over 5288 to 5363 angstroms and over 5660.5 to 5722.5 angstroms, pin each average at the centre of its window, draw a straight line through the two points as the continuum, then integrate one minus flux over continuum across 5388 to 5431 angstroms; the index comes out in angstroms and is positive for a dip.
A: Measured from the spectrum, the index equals 0.5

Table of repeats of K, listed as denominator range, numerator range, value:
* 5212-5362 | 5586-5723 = 1.15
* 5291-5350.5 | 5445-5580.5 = 1.05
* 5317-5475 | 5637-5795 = 1.12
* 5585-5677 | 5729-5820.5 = 1.09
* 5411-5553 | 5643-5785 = 1.09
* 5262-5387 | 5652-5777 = 1.16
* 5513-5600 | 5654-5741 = 1.05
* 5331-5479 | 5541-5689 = 1.07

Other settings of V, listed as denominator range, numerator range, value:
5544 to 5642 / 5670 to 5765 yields 1.05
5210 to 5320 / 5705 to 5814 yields 1.25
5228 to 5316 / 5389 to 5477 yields 1.09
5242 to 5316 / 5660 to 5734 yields 1.18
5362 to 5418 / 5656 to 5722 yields 1.09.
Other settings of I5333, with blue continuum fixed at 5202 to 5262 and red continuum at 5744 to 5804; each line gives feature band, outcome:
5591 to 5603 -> 0.06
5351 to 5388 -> -0.06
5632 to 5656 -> -0.01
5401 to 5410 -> 0.04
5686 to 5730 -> 0.01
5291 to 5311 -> -0.08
